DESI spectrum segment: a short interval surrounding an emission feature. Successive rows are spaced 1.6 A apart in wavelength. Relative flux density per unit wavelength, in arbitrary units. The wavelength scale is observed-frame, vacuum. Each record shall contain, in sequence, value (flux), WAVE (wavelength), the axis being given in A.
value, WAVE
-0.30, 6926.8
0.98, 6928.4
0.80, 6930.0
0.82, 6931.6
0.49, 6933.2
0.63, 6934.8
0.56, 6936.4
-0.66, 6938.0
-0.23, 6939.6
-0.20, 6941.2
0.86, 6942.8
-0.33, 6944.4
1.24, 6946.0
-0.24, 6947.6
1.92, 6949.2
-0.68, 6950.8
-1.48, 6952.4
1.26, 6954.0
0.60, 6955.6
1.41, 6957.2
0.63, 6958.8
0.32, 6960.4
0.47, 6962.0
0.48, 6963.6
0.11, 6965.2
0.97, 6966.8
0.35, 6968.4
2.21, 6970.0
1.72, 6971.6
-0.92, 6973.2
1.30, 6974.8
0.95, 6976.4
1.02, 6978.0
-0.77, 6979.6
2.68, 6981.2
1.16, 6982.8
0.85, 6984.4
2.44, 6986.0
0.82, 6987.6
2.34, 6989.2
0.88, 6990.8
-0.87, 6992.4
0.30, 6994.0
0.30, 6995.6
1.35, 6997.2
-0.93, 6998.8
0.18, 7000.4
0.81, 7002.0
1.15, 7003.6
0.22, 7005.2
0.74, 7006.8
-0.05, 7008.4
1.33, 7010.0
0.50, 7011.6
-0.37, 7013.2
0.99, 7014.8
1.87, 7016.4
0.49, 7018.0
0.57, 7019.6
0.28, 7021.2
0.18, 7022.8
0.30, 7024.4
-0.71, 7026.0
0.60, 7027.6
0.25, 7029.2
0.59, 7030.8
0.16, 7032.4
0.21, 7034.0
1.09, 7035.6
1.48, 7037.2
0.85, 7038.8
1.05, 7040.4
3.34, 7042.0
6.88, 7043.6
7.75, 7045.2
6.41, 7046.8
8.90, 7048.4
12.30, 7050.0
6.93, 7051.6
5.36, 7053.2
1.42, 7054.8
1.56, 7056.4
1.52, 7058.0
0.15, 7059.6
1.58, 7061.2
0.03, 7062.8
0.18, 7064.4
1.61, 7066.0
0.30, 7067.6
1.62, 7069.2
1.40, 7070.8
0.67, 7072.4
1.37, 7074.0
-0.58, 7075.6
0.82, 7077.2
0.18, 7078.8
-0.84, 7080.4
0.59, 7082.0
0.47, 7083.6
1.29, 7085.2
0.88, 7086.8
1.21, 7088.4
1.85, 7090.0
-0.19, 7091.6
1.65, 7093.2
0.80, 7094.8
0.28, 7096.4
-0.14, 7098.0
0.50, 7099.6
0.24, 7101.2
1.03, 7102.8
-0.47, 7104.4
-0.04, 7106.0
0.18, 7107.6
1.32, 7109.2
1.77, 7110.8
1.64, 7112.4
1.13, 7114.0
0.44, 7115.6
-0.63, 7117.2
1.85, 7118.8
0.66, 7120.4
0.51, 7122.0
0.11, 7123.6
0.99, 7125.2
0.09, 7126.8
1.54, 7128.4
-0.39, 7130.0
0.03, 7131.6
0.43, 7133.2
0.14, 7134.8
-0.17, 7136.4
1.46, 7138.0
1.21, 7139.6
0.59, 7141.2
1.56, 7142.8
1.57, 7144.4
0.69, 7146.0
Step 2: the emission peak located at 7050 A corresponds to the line [O II] 3727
